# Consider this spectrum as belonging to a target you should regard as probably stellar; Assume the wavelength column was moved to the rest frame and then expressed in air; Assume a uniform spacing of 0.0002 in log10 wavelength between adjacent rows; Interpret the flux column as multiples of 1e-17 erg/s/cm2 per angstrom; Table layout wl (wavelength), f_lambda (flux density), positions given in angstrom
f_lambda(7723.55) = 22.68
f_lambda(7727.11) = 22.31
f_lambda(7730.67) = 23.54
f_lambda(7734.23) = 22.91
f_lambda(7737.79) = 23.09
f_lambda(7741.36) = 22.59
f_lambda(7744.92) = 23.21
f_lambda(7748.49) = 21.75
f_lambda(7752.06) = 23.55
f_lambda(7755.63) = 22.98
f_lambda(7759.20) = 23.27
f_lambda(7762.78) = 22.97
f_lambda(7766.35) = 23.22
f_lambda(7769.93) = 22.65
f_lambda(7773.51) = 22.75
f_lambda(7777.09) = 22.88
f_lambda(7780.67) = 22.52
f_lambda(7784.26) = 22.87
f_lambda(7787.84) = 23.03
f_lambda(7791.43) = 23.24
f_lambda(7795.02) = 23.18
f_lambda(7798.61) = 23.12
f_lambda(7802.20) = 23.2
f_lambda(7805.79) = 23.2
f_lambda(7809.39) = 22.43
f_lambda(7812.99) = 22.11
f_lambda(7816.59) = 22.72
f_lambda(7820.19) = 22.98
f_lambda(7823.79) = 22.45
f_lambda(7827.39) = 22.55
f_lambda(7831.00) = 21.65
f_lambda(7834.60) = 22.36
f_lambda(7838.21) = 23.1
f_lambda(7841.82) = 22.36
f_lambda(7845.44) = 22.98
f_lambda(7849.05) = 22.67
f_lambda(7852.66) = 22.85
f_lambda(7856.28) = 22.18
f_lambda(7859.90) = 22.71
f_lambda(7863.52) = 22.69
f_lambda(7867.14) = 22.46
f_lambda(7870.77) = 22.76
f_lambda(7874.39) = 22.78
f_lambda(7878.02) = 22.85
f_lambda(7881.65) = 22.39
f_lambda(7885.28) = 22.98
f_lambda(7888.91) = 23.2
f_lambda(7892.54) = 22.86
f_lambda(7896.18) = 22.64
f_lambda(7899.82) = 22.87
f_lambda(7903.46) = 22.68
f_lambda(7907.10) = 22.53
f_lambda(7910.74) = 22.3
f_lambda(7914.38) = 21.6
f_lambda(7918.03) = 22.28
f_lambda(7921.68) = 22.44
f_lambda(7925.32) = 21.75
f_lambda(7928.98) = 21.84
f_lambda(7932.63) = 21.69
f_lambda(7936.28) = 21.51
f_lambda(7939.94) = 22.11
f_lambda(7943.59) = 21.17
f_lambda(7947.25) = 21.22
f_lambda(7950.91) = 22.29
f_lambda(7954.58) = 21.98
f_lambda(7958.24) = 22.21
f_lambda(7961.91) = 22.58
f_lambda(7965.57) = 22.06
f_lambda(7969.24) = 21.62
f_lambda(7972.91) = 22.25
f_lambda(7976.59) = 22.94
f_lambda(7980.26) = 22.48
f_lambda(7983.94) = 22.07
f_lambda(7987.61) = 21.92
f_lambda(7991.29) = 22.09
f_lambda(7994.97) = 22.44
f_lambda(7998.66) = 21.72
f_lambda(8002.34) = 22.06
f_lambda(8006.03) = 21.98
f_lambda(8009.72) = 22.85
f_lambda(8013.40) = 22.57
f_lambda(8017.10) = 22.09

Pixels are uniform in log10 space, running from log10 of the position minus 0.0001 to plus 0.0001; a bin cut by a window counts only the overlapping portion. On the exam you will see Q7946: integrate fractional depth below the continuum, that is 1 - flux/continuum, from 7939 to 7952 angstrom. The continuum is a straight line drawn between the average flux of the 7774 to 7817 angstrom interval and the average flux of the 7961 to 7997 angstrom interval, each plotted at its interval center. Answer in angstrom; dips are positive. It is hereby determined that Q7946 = 0.4 angstrom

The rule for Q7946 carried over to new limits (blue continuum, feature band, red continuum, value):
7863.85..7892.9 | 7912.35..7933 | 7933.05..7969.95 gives 0.26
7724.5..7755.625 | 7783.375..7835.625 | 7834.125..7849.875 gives 0.05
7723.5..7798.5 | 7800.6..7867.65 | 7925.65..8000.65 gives -0.07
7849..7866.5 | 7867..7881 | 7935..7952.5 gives -0.18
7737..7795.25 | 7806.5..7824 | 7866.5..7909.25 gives 0.20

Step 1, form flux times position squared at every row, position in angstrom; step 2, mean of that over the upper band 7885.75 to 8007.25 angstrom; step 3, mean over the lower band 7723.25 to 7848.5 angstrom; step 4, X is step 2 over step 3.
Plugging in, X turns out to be 1.01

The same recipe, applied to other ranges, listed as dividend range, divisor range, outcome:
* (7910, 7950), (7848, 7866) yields 0.98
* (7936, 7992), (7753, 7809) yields 1.00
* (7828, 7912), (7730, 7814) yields 1.01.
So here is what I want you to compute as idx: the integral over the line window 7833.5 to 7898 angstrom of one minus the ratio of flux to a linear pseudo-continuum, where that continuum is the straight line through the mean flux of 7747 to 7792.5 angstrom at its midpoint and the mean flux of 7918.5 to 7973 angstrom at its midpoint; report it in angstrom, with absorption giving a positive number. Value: -1.0 angstrom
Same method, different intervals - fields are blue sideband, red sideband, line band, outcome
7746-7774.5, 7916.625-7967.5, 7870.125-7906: -0.93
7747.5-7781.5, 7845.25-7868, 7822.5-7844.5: 0.26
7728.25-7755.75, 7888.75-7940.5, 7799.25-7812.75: -0.11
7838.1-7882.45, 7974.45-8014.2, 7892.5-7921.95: 0.11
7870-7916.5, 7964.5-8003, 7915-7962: 1.05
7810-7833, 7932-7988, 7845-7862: -0.25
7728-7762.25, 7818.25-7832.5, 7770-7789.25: -0.05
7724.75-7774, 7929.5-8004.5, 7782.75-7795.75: -0.19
